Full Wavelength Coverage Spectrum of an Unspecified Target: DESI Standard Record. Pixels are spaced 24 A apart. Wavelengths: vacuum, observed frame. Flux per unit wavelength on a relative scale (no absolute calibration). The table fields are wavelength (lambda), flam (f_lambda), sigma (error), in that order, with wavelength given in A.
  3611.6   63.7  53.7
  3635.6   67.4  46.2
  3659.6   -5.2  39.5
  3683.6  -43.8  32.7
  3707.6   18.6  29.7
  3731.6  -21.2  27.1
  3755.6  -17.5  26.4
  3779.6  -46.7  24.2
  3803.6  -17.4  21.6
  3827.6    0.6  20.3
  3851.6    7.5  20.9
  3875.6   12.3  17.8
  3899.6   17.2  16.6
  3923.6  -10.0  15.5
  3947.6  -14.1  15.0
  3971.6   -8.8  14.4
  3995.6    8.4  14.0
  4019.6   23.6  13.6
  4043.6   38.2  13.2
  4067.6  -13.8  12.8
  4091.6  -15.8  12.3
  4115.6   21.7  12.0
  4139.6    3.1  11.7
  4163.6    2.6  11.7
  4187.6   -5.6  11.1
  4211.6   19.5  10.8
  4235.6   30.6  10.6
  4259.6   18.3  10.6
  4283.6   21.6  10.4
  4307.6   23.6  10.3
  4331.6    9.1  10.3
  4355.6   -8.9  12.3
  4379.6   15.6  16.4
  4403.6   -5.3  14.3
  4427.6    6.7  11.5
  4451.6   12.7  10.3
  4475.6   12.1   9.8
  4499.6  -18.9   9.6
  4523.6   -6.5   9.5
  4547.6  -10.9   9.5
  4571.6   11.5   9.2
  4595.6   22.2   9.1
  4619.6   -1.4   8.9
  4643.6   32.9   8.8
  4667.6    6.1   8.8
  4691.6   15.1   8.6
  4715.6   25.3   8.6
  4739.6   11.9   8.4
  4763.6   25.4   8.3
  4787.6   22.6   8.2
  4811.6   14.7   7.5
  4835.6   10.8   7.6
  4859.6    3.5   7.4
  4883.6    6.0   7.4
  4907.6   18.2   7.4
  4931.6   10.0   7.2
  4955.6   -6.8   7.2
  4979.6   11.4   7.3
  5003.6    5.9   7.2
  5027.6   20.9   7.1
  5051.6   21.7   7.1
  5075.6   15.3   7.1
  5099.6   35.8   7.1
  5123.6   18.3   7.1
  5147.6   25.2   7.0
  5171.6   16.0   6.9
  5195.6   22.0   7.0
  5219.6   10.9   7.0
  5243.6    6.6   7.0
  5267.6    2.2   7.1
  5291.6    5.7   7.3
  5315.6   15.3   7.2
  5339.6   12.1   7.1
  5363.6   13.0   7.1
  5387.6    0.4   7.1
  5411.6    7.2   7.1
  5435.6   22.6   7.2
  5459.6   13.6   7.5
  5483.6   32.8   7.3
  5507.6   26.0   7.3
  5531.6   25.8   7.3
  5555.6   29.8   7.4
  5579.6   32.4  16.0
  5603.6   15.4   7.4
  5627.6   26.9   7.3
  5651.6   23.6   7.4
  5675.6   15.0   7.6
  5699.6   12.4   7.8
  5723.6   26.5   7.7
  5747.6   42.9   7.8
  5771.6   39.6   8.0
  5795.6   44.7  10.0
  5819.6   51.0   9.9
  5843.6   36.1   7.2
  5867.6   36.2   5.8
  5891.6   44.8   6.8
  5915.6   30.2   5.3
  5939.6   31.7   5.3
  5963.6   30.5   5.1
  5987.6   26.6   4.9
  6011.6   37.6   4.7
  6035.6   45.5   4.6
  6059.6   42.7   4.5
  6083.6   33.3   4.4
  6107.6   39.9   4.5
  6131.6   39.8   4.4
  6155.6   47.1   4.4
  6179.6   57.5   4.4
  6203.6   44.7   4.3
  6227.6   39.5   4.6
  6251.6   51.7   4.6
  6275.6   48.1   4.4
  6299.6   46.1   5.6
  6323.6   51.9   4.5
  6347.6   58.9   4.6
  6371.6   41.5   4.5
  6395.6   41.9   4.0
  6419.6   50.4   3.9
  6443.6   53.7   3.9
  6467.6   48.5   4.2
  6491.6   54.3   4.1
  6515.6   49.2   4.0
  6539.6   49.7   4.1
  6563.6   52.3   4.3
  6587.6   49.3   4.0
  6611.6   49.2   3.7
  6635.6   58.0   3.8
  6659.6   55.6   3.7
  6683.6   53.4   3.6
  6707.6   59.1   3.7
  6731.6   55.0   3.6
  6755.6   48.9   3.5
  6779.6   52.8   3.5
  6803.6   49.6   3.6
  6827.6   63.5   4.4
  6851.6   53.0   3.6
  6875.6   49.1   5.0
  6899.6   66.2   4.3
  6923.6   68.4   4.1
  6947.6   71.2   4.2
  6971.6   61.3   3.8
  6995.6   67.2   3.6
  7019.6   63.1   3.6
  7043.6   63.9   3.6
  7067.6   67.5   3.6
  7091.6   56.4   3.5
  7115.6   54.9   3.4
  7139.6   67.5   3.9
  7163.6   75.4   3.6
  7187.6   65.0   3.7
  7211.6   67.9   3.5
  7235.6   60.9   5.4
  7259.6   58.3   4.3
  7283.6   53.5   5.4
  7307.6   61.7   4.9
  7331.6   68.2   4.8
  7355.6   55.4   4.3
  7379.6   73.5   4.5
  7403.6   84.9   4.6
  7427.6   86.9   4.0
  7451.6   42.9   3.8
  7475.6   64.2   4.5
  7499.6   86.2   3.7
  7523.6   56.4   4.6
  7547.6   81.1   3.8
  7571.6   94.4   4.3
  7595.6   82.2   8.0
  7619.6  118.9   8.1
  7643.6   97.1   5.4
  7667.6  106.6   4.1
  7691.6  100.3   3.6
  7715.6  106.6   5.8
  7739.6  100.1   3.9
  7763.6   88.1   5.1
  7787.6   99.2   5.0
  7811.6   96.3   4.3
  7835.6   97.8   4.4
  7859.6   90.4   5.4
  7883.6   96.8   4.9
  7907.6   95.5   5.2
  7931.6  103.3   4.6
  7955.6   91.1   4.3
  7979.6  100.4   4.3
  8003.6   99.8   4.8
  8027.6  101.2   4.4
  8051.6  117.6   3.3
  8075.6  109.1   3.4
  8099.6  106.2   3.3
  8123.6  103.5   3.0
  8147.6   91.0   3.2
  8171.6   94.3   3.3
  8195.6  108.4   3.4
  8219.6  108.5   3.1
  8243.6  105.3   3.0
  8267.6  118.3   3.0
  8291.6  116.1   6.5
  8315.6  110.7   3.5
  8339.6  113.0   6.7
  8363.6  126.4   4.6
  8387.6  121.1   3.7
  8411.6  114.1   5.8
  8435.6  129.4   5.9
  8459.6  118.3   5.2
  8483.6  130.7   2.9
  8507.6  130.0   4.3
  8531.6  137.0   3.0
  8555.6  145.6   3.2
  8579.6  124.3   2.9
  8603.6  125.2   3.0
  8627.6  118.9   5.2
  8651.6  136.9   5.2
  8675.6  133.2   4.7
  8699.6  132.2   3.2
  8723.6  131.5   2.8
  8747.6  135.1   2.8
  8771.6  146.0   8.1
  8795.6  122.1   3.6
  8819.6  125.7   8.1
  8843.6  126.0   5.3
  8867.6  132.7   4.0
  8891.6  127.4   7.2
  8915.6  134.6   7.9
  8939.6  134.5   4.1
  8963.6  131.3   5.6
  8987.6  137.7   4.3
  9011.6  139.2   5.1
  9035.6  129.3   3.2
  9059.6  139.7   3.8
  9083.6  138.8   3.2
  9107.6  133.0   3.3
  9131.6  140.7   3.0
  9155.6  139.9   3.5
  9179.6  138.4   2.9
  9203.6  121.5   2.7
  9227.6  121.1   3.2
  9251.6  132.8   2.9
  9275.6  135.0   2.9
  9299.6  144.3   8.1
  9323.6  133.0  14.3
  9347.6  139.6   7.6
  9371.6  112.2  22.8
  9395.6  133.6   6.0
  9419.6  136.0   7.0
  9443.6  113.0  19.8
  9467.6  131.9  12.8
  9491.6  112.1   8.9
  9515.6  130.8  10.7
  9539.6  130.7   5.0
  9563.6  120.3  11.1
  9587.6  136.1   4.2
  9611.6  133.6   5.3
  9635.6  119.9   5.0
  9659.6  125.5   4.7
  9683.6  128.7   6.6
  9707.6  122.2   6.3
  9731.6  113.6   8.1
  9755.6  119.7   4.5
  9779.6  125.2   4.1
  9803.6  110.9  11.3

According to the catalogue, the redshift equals 0.90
